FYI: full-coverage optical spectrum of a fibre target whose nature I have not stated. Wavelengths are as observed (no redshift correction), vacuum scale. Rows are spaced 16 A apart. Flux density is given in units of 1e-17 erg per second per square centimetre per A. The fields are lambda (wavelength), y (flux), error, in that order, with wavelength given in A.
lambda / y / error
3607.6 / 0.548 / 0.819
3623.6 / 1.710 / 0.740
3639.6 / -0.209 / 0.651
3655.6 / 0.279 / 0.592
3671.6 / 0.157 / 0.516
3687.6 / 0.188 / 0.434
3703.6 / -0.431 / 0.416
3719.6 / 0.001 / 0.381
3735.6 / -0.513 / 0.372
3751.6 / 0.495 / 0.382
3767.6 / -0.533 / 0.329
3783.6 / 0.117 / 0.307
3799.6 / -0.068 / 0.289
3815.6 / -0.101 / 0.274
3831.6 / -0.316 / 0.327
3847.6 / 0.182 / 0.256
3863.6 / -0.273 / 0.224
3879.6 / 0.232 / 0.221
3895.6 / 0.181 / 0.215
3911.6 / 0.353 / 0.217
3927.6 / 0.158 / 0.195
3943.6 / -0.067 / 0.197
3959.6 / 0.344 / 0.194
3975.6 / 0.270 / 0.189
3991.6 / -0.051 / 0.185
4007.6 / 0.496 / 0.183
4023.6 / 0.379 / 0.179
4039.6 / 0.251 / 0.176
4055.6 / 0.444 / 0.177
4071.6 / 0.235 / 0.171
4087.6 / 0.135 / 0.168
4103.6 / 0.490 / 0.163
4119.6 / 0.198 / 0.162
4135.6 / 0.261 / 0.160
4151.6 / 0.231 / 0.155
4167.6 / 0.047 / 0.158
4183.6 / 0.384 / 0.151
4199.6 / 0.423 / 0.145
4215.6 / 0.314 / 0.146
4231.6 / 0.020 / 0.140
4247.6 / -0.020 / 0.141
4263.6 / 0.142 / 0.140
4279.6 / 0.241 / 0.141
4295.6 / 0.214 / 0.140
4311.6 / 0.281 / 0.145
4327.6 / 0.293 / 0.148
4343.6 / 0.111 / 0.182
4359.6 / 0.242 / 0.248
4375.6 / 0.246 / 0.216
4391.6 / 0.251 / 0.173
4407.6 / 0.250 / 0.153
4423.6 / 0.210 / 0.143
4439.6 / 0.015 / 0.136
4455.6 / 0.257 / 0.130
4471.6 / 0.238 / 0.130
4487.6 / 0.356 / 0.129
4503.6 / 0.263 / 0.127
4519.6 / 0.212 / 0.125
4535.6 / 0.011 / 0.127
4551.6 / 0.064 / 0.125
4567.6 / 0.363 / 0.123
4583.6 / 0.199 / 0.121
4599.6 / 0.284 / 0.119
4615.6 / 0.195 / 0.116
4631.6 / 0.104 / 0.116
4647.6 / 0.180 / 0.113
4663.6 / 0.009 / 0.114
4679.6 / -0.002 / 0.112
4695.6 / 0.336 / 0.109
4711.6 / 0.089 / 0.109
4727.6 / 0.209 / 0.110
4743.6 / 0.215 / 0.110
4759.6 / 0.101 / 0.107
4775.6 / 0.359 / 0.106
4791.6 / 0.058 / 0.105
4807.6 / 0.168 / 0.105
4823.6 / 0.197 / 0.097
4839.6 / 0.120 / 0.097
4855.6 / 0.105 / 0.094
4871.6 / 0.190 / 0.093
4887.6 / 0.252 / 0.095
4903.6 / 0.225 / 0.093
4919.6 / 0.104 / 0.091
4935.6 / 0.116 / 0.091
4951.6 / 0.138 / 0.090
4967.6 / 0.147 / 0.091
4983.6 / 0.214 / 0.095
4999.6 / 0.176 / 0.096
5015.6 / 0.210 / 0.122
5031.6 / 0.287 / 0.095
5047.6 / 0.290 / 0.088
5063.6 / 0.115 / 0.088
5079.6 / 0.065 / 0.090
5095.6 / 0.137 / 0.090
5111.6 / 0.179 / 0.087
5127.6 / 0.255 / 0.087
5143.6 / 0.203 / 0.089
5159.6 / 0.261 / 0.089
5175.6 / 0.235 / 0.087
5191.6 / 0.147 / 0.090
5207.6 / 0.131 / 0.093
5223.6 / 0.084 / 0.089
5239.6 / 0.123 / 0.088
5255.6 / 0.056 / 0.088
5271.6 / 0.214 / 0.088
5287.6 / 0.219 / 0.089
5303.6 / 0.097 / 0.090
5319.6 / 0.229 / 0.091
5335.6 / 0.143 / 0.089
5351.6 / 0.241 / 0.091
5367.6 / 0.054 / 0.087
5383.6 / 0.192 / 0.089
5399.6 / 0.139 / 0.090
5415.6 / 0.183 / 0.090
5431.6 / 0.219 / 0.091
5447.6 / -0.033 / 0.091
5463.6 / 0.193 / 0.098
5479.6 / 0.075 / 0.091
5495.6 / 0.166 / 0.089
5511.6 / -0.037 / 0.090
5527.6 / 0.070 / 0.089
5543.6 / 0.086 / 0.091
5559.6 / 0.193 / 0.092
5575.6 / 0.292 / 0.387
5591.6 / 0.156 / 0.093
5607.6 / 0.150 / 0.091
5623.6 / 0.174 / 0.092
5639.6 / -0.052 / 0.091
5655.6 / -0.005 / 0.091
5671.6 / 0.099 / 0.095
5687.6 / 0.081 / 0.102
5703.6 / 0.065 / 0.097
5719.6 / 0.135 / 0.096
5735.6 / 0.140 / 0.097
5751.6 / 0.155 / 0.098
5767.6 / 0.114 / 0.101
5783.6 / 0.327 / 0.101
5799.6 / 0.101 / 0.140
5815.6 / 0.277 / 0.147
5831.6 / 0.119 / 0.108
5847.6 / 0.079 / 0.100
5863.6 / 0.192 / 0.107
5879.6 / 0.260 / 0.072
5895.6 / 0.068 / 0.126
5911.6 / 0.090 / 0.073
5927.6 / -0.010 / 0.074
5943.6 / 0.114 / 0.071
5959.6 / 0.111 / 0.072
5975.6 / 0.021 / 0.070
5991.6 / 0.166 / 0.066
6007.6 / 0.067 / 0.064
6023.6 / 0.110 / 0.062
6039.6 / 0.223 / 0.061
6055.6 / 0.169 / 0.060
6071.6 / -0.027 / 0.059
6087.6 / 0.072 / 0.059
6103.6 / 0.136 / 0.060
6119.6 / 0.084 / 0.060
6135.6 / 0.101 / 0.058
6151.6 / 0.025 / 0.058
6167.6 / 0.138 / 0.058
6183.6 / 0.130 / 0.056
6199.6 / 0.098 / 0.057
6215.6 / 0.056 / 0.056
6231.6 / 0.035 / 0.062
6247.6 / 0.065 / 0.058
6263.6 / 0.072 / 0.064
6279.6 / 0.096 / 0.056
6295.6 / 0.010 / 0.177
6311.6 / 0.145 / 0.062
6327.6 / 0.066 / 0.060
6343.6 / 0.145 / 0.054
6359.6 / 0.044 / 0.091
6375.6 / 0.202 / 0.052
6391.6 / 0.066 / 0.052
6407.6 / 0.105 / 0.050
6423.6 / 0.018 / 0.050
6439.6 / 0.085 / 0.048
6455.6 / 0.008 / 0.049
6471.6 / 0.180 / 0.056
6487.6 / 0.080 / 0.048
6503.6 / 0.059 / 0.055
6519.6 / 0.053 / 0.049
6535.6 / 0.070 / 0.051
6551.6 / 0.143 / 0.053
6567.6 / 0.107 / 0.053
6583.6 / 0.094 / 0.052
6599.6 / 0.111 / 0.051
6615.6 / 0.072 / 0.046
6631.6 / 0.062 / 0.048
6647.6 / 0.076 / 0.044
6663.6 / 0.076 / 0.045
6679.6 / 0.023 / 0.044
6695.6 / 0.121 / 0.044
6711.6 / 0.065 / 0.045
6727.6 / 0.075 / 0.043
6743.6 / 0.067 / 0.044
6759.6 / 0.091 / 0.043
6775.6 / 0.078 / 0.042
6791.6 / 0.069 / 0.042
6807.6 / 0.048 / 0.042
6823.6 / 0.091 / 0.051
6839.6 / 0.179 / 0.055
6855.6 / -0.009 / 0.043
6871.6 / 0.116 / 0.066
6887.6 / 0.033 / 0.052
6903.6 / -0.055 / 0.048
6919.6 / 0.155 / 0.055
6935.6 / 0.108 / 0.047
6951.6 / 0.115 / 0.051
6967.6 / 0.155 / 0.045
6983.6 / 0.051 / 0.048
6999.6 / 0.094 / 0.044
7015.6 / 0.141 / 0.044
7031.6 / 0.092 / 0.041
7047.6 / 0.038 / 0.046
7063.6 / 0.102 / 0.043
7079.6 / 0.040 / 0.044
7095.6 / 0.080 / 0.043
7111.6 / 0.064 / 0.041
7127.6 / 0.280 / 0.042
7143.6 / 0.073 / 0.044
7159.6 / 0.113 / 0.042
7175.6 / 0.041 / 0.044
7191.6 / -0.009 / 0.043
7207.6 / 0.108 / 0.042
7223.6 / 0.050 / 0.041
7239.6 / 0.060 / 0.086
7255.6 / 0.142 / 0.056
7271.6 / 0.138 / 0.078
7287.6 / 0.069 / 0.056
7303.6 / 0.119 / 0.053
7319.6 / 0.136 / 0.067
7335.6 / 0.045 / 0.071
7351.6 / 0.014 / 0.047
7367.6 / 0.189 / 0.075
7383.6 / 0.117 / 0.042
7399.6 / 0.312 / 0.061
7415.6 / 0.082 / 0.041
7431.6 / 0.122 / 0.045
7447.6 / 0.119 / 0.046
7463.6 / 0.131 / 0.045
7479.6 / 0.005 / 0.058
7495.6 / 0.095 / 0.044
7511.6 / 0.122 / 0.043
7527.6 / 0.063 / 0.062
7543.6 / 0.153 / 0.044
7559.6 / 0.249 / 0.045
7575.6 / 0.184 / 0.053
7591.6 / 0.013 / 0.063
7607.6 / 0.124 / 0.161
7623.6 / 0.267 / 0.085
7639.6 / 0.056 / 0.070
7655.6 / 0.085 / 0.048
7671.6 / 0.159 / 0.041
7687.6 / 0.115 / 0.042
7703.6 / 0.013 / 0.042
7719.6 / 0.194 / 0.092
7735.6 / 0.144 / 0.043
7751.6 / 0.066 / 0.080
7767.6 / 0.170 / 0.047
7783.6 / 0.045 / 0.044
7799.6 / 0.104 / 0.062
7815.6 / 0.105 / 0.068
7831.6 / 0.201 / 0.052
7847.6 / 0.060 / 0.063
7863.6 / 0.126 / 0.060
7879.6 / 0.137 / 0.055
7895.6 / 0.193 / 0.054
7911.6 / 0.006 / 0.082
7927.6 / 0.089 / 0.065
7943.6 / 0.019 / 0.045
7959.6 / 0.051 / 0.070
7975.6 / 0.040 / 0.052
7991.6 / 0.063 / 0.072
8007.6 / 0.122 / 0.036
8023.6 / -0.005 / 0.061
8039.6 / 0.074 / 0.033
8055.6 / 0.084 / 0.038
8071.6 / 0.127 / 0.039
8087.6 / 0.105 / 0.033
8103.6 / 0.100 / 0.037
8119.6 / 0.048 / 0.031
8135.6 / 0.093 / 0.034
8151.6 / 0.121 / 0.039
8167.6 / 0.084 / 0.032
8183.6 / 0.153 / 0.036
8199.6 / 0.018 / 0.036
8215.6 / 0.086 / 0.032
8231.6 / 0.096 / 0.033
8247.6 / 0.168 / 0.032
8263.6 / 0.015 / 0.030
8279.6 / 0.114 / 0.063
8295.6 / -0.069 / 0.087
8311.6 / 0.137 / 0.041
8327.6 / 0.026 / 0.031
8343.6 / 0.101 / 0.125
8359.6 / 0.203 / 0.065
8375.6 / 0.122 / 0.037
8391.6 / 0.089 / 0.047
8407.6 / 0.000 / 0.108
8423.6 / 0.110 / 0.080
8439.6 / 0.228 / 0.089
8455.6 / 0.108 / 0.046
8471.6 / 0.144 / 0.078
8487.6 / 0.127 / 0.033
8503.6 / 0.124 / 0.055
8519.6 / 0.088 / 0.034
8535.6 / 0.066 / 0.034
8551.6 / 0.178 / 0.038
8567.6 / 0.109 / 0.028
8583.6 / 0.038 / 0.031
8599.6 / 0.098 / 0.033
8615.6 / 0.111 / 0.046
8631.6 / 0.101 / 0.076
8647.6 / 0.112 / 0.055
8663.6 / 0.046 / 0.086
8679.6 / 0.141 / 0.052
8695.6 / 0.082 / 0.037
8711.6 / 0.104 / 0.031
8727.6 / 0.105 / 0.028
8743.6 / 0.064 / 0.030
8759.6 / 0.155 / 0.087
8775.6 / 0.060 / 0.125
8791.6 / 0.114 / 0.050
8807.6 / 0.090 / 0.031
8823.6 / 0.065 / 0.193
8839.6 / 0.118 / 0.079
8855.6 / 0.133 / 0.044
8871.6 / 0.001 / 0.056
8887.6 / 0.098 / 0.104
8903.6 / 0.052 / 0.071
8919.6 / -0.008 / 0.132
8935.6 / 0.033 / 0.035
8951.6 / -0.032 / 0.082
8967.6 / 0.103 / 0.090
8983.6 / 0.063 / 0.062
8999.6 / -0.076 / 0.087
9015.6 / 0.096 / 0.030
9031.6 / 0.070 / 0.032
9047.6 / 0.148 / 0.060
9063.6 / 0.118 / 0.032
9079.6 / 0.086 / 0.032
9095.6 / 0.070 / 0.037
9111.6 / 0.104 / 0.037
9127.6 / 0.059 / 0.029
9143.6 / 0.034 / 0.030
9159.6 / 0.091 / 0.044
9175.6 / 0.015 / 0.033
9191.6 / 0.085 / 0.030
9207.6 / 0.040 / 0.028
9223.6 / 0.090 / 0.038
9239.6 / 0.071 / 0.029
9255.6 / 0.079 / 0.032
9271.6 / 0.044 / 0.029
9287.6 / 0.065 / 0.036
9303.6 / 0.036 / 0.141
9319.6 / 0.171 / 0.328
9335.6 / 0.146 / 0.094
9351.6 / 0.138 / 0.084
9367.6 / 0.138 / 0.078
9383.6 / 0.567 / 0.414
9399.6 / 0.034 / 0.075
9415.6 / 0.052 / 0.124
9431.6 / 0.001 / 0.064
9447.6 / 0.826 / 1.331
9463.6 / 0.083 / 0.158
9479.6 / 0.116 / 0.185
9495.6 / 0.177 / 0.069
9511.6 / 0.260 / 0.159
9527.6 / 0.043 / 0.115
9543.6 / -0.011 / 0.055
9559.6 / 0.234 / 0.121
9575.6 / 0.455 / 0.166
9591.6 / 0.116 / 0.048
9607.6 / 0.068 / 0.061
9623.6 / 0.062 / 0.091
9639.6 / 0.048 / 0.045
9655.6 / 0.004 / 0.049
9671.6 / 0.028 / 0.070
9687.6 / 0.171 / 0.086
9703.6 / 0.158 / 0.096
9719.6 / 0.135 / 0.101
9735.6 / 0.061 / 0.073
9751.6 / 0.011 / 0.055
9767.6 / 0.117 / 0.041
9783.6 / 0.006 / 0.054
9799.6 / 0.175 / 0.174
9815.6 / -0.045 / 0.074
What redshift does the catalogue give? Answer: 0.91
